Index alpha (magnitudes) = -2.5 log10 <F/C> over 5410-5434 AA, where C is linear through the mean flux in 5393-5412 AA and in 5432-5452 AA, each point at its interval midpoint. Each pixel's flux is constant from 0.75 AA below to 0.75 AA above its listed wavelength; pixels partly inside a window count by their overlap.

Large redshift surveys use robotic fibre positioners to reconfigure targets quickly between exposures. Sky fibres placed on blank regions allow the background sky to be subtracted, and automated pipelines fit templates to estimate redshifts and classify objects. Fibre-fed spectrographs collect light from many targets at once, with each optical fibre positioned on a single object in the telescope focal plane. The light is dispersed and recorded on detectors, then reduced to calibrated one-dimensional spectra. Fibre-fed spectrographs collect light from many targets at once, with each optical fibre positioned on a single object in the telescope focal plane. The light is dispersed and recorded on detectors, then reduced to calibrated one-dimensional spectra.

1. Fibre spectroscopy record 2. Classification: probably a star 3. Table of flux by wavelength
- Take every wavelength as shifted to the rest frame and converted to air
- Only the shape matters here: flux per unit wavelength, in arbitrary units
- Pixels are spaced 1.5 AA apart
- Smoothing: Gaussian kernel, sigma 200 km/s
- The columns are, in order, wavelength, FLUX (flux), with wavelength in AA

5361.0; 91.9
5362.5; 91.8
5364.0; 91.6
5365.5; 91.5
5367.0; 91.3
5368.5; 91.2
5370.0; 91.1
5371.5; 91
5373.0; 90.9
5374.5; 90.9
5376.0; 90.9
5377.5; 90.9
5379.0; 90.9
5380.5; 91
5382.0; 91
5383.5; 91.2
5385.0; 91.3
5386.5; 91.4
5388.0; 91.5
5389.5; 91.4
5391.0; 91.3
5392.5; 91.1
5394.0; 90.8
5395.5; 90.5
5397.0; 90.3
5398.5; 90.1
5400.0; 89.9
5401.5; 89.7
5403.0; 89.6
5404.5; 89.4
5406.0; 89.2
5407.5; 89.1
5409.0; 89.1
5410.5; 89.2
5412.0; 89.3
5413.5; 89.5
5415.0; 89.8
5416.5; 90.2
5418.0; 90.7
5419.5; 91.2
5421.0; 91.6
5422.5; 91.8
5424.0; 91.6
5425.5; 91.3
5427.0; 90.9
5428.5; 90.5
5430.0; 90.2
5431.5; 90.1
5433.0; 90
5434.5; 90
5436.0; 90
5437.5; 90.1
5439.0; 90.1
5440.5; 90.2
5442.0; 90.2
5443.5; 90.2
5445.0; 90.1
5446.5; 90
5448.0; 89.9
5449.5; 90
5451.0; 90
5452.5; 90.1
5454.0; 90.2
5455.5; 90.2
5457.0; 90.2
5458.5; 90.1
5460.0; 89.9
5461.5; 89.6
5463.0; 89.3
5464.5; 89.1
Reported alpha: -0.01 mag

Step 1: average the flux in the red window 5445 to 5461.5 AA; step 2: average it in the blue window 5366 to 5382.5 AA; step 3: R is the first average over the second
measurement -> 0.99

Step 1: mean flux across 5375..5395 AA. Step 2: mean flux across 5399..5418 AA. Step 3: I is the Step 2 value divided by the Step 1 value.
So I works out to 0.98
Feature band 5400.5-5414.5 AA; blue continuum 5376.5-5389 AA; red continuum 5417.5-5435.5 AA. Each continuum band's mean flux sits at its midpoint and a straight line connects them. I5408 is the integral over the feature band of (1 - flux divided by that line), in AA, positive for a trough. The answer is 0.2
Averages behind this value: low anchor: 91.2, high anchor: 90.8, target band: 89.4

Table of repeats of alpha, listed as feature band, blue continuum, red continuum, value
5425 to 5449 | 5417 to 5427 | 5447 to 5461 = 0.01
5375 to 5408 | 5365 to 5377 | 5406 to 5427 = 0.00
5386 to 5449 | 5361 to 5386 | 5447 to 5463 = 0.00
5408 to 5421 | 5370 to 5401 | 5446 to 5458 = 0.01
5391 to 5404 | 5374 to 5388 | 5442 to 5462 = 0.01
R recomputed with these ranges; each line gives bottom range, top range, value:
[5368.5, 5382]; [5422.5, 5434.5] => 1.00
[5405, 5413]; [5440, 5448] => 1.01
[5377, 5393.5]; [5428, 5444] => 0.99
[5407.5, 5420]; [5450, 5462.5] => 1.00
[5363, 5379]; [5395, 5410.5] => 0.98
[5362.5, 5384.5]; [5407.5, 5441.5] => 0.99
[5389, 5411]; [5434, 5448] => 1.00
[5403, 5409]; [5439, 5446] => 1.01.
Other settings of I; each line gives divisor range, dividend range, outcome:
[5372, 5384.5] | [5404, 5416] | 0.98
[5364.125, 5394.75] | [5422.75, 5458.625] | 0.99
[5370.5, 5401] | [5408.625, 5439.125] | 0.99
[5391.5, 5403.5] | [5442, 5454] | 1.00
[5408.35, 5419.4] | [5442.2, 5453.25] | 1.00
